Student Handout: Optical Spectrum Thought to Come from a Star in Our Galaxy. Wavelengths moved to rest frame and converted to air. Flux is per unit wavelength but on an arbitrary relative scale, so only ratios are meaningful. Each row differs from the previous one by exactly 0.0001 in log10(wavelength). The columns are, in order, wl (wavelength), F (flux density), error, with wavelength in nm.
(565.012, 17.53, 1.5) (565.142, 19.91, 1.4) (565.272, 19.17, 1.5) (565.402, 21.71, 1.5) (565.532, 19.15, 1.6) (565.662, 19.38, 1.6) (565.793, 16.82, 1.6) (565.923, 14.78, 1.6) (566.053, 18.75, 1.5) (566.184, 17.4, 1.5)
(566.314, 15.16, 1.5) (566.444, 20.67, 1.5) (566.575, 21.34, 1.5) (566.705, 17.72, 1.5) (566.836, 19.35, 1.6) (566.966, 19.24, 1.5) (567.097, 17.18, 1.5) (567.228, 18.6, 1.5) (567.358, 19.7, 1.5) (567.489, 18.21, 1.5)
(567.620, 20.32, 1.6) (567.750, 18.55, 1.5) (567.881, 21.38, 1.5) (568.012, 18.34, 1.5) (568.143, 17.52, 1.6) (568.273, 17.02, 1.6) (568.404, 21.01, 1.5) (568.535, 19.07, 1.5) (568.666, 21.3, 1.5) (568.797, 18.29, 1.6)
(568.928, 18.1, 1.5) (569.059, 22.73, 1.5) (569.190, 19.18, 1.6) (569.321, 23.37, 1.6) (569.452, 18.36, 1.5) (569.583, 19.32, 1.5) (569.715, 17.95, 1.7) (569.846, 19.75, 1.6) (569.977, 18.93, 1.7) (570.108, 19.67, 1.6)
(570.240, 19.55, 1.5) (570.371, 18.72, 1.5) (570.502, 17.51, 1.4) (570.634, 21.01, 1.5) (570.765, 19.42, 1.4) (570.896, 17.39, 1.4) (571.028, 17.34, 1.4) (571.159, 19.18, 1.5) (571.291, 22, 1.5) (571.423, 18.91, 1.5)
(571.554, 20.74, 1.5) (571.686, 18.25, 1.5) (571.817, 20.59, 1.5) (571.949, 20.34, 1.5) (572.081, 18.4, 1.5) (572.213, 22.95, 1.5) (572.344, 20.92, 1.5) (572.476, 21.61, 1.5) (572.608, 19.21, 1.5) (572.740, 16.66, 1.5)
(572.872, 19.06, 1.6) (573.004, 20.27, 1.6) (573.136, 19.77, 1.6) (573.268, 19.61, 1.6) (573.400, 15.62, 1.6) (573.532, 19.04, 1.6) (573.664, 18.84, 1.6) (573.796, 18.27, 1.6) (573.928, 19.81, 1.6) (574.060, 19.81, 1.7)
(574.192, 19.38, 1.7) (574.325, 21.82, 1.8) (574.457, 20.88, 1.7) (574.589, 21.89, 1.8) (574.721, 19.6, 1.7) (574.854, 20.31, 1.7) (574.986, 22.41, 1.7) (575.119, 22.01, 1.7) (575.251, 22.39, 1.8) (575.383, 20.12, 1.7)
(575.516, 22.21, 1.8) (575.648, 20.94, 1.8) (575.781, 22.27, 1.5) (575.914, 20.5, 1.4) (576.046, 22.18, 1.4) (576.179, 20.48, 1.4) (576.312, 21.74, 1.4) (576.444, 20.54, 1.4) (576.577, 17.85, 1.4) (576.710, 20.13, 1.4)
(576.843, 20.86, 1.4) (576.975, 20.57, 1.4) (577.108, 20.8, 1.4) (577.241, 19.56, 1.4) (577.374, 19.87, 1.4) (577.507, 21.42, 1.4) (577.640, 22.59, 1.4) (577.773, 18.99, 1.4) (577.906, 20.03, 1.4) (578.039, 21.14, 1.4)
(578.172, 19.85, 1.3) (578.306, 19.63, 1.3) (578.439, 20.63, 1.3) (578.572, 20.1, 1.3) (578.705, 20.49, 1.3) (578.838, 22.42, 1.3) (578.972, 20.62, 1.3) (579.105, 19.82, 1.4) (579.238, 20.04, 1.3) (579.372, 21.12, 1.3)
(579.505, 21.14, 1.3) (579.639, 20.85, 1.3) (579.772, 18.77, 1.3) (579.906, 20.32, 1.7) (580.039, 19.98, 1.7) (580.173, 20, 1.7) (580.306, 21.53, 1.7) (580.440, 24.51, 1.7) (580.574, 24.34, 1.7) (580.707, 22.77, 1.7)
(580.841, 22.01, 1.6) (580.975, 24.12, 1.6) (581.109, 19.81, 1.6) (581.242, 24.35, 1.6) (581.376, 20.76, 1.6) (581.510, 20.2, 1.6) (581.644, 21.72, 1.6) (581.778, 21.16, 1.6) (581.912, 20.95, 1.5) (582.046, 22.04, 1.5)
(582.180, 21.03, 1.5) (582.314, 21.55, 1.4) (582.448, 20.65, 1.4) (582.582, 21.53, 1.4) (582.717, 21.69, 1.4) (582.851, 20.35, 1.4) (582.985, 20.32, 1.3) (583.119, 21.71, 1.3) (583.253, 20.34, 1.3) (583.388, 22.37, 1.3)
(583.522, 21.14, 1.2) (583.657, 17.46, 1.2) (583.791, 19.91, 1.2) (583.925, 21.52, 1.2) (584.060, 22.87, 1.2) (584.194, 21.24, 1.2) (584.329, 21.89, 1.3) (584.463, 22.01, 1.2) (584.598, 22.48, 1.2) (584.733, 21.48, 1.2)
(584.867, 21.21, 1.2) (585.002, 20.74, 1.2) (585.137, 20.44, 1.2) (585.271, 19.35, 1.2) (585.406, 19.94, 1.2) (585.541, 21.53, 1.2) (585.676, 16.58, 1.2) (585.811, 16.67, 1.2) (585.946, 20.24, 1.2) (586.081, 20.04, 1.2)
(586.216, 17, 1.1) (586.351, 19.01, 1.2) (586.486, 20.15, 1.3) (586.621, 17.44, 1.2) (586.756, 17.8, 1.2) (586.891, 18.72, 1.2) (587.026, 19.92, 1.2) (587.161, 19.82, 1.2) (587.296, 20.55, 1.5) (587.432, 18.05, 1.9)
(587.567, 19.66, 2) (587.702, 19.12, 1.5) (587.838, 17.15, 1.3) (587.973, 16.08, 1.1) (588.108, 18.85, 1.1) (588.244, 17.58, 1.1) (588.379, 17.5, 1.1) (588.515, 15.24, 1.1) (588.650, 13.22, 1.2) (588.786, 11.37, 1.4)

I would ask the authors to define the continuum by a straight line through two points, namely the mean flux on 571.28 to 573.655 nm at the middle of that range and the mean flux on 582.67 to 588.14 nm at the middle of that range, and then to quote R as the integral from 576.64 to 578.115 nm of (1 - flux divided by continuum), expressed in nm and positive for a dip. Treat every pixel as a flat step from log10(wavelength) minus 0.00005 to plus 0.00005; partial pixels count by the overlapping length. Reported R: -0.06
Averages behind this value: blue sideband 19.6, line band 20.5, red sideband 19.9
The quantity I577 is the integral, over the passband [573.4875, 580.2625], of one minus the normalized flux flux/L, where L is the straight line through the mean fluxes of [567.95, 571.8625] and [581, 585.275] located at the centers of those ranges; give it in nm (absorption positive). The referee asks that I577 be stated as -0.07 nm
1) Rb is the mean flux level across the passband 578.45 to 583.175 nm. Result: 21.3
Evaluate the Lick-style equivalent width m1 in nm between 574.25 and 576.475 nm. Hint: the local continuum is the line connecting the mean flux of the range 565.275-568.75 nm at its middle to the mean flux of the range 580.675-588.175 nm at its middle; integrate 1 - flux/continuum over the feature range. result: -0.20 nm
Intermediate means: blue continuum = 18.8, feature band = 21.3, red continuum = 20.3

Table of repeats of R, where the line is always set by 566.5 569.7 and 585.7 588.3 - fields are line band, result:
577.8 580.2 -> -0.184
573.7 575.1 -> -0.098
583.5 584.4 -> -0.103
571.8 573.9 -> -0.028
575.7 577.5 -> -0.150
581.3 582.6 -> -0.164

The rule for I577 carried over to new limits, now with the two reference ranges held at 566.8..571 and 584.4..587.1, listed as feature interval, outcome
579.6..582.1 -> -0.27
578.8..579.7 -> -0.06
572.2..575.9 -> -0.17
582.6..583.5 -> -0.07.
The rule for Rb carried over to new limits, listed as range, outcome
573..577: 20.4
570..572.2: 19.4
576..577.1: 20.5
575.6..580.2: 20.5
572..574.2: 19.4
